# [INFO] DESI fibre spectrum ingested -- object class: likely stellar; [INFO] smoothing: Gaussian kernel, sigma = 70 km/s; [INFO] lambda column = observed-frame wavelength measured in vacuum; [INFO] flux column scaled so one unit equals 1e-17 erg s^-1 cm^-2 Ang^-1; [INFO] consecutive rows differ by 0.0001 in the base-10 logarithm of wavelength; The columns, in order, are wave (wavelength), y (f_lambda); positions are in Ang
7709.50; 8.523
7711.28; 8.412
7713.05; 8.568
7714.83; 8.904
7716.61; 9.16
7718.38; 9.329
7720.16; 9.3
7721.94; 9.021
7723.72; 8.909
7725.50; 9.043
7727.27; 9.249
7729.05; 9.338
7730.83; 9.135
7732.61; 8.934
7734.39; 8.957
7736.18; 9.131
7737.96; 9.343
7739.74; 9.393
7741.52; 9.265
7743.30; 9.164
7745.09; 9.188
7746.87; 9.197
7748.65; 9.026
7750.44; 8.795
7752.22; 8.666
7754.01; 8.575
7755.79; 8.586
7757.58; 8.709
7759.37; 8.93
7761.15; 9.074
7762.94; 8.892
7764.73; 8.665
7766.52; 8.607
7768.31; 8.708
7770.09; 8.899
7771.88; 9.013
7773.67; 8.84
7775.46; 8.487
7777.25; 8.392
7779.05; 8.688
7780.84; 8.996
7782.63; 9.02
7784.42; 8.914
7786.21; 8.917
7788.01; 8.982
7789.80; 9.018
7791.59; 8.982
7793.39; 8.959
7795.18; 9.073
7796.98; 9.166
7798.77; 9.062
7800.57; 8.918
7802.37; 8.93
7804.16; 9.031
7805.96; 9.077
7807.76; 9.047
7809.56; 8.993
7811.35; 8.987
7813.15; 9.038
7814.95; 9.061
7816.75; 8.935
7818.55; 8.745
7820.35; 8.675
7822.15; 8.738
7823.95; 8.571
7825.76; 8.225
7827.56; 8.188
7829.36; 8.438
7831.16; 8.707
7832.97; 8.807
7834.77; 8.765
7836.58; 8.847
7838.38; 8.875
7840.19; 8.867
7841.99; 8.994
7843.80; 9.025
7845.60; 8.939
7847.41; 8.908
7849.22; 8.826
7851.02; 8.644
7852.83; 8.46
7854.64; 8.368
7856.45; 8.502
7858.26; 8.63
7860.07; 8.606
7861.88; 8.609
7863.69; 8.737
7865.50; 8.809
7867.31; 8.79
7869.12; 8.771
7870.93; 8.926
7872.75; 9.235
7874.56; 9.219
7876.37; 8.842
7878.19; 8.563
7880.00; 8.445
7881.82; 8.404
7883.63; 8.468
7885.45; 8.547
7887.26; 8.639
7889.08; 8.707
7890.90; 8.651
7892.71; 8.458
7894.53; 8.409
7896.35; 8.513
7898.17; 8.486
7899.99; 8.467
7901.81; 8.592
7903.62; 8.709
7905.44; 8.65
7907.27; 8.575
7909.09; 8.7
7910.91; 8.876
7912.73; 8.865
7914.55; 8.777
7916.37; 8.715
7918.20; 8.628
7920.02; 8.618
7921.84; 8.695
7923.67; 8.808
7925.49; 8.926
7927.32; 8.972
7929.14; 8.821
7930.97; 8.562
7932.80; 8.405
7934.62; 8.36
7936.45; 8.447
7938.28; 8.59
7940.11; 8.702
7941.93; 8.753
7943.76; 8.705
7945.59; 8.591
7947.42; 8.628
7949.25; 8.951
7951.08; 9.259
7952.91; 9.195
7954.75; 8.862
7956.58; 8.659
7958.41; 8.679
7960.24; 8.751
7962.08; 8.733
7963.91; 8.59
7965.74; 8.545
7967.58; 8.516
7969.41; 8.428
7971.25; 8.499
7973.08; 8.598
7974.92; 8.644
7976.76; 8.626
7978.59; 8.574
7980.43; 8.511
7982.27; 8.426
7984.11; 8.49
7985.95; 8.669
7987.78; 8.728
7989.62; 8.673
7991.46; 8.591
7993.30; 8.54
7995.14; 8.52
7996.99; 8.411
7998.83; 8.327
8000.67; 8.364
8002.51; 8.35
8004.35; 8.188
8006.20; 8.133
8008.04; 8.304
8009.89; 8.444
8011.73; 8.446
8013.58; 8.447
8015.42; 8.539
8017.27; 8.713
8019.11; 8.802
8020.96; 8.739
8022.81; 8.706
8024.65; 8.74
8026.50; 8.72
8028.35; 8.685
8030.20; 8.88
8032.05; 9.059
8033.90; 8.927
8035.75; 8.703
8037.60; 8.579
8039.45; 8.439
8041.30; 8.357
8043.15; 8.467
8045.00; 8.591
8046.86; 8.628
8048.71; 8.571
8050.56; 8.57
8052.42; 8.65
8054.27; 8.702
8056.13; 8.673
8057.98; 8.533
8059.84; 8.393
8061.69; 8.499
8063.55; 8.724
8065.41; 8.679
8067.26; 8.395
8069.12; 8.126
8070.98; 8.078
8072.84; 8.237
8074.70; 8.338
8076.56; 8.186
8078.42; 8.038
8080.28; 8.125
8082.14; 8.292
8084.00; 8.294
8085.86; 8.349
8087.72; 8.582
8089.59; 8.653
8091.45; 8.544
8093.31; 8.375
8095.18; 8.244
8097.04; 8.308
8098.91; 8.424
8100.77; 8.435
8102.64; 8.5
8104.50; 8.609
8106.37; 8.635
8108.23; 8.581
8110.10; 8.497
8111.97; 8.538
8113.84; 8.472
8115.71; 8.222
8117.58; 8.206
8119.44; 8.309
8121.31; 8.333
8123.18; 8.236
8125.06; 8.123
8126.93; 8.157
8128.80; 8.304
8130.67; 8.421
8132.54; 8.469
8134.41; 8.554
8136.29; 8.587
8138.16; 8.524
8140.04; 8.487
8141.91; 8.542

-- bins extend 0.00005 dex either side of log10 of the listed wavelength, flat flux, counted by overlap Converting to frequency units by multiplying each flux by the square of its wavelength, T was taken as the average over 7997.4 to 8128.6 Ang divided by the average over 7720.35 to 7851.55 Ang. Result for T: 1.0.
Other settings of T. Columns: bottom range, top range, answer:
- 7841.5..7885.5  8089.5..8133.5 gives 1.02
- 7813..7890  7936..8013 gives 1.02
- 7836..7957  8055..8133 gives 1.01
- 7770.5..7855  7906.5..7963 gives 1.02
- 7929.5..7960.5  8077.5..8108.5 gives 1.00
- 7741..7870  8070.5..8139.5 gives 1.02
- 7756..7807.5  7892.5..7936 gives 1.01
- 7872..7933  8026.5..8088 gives 1.02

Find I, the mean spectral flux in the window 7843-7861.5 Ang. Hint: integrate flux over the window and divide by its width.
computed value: 8.69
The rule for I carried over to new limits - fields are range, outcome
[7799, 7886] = 8.77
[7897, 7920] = 8.67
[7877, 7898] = 8.53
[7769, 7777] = 8.78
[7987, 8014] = 8.43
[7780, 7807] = 9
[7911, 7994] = 8.68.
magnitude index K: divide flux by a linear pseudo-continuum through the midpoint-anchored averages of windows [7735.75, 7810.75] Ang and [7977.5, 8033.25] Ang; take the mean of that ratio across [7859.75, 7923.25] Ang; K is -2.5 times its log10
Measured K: 0.01 mag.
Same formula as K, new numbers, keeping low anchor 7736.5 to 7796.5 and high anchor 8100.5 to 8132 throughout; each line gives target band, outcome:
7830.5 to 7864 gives 0.01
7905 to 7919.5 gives 0.00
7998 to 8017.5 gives 0.02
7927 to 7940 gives 0.01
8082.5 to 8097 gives 0.00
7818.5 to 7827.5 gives 0.04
